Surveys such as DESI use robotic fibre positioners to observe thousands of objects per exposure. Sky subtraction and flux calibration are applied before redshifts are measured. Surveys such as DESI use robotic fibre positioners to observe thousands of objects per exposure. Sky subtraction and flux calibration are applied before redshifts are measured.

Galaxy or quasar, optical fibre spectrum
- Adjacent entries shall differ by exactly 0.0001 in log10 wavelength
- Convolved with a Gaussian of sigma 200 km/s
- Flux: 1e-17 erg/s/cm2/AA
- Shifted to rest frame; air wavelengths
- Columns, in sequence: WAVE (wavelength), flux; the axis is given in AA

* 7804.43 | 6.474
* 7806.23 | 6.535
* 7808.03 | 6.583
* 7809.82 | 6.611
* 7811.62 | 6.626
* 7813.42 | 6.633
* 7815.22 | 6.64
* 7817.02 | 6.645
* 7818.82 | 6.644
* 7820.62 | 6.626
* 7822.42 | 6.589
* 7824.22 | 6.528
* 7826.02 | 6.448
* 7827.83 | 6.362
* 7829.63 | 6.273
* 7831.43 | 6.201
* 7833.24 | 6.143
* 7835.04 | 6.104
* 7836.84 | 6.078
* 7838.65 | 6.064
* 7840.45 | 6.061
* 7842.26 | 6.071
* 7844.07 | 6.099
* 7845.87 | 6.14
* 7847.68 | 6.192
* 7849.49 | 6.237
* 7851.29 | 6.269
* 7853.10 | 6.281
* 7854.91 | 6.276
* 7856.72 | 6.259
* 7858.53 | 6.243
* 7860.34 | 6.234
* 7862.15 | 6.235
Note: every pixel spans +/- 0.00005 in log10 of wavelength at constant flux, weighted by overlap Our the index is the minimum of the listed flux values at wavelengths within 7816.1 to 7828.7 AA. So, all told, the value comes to 6.362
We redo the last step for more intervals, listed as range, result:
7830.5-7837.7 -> 6.078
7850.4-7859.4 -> 6.243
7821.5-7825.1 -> 6.528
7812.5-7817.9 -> 6.633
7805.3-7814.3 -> 6.535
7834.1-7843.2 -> 6.061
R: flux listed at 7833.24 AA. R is 6.143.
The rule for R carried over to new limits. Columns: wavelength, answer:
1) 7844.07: 6.099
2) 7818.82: 6.644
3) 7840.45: 6.061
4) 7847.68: 6.192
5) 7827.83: 6.362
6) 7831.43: 6.201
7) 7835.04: 6.104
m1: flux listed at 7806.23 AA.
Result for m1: 6.535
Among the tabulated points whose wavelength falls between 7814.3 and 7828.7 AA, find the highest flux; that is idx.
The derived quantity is 6.645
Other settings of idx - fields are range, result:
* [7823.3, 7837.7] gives 6.528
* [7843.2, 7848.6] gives 6.192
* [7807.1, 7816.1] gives 6.64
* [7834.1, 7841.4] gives 6.104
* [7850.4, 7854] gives 6.281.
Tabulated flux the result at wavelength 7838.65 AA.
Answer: 6.064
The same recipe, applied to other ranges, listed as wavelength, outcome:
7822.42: 6.589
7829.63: 6.273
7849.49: 6.237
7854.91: 6.276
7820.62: 6.626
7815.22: 6.64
